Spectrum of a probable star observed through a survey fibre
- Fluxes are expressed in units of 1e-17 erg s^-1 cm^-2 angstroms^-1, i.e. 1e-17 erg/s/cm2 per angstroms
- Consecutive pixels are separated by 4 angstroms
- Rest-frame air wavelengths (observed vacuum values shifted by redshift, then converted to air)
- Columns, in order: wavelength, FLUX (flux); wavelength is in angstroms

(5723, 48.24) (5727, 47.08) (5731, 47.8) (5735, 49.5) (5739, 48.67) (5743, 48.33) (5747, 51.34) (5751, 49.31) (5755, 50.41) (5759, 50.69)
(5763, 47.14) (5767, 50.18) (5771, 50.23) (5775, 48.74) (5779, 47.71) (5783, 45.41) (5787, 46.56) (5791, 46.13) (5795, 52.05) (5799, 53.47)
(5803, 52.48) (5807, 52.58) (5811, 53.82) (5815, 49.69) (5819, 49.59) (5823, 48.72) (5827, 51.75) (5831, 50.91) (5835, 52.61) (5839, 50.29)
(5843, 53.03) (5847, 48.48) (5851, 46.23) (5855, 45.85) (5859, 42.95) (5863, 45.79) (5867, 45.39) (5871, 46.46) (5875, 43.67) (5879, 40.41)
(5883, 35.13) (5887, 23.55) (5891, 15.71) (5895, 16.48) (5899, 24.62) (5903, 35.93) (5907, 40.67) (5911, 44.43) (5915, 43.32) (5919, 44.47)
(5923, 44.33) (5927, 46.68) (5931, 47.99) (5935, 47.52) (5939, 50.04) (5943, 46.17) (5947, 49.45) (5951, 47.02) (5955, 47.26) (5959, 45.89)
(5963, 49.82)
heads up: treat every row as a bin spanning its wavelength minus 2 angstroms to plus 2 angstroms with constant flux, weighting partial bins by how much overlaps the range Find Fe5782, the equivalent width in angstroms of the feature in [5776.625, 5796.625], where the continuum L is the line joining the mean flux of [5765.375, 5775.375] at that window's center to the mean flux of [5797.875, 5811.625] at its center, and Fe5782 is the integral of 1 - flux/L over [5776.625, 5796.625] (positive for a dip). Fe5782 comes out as 1.5 angstroms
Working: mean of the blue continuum 49.9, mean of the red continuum 53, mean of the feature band 47.5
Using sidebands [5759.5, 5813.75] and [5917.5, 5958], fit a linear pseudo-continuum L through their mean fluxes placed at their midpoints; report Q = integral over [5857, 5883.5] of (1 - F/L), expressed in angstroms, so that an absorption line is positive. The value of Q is 2.8 angstroms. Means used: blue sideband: 49.8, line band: 43.3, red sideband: 47.1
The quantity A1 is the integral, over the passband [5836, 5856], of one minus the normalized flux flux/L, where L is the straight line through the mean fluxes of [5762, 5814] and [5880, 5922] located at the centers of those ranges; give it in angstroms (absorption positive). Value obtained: -3.9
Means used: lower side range 49.8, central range 49.1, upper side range 32.9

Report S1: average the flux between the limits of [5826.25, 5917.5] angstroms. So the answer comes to 40.9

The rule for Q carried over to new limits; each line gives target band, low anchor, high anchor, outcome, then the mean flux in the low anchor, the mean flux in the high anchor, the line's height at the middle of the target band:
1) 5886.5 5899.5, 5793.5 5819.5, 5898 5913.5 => 6.65 angstroms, 52.1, 37.4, 39.3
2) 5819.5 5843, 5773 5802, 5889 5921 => -4.41 angstroms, 48.7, 33.2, 42.9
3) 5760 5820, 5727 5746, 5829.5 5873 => -1.81 angstroms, 48.6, 48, 48.3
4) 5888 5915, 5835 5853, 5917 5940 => 9.74 angstroms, 49.9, 46.7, 47.7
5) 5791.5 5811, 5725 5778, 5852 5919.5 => -3.27 angstroms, 49.2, 37.3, 44.8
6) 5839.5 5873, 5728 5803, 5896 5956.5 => -0.69 angstroms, 49.2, 43.5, 46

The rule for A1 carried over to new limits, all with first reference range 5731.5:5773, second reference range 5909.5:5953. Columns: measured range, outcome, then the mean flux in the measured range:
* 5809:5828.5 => -0.9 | 50.7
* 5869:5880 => 0.9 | 43.8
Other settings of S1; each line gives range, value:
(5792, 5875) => 49.4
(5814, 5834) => 50.3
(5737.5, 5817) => 49.8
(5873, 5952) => 39.3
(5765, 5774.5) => 50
